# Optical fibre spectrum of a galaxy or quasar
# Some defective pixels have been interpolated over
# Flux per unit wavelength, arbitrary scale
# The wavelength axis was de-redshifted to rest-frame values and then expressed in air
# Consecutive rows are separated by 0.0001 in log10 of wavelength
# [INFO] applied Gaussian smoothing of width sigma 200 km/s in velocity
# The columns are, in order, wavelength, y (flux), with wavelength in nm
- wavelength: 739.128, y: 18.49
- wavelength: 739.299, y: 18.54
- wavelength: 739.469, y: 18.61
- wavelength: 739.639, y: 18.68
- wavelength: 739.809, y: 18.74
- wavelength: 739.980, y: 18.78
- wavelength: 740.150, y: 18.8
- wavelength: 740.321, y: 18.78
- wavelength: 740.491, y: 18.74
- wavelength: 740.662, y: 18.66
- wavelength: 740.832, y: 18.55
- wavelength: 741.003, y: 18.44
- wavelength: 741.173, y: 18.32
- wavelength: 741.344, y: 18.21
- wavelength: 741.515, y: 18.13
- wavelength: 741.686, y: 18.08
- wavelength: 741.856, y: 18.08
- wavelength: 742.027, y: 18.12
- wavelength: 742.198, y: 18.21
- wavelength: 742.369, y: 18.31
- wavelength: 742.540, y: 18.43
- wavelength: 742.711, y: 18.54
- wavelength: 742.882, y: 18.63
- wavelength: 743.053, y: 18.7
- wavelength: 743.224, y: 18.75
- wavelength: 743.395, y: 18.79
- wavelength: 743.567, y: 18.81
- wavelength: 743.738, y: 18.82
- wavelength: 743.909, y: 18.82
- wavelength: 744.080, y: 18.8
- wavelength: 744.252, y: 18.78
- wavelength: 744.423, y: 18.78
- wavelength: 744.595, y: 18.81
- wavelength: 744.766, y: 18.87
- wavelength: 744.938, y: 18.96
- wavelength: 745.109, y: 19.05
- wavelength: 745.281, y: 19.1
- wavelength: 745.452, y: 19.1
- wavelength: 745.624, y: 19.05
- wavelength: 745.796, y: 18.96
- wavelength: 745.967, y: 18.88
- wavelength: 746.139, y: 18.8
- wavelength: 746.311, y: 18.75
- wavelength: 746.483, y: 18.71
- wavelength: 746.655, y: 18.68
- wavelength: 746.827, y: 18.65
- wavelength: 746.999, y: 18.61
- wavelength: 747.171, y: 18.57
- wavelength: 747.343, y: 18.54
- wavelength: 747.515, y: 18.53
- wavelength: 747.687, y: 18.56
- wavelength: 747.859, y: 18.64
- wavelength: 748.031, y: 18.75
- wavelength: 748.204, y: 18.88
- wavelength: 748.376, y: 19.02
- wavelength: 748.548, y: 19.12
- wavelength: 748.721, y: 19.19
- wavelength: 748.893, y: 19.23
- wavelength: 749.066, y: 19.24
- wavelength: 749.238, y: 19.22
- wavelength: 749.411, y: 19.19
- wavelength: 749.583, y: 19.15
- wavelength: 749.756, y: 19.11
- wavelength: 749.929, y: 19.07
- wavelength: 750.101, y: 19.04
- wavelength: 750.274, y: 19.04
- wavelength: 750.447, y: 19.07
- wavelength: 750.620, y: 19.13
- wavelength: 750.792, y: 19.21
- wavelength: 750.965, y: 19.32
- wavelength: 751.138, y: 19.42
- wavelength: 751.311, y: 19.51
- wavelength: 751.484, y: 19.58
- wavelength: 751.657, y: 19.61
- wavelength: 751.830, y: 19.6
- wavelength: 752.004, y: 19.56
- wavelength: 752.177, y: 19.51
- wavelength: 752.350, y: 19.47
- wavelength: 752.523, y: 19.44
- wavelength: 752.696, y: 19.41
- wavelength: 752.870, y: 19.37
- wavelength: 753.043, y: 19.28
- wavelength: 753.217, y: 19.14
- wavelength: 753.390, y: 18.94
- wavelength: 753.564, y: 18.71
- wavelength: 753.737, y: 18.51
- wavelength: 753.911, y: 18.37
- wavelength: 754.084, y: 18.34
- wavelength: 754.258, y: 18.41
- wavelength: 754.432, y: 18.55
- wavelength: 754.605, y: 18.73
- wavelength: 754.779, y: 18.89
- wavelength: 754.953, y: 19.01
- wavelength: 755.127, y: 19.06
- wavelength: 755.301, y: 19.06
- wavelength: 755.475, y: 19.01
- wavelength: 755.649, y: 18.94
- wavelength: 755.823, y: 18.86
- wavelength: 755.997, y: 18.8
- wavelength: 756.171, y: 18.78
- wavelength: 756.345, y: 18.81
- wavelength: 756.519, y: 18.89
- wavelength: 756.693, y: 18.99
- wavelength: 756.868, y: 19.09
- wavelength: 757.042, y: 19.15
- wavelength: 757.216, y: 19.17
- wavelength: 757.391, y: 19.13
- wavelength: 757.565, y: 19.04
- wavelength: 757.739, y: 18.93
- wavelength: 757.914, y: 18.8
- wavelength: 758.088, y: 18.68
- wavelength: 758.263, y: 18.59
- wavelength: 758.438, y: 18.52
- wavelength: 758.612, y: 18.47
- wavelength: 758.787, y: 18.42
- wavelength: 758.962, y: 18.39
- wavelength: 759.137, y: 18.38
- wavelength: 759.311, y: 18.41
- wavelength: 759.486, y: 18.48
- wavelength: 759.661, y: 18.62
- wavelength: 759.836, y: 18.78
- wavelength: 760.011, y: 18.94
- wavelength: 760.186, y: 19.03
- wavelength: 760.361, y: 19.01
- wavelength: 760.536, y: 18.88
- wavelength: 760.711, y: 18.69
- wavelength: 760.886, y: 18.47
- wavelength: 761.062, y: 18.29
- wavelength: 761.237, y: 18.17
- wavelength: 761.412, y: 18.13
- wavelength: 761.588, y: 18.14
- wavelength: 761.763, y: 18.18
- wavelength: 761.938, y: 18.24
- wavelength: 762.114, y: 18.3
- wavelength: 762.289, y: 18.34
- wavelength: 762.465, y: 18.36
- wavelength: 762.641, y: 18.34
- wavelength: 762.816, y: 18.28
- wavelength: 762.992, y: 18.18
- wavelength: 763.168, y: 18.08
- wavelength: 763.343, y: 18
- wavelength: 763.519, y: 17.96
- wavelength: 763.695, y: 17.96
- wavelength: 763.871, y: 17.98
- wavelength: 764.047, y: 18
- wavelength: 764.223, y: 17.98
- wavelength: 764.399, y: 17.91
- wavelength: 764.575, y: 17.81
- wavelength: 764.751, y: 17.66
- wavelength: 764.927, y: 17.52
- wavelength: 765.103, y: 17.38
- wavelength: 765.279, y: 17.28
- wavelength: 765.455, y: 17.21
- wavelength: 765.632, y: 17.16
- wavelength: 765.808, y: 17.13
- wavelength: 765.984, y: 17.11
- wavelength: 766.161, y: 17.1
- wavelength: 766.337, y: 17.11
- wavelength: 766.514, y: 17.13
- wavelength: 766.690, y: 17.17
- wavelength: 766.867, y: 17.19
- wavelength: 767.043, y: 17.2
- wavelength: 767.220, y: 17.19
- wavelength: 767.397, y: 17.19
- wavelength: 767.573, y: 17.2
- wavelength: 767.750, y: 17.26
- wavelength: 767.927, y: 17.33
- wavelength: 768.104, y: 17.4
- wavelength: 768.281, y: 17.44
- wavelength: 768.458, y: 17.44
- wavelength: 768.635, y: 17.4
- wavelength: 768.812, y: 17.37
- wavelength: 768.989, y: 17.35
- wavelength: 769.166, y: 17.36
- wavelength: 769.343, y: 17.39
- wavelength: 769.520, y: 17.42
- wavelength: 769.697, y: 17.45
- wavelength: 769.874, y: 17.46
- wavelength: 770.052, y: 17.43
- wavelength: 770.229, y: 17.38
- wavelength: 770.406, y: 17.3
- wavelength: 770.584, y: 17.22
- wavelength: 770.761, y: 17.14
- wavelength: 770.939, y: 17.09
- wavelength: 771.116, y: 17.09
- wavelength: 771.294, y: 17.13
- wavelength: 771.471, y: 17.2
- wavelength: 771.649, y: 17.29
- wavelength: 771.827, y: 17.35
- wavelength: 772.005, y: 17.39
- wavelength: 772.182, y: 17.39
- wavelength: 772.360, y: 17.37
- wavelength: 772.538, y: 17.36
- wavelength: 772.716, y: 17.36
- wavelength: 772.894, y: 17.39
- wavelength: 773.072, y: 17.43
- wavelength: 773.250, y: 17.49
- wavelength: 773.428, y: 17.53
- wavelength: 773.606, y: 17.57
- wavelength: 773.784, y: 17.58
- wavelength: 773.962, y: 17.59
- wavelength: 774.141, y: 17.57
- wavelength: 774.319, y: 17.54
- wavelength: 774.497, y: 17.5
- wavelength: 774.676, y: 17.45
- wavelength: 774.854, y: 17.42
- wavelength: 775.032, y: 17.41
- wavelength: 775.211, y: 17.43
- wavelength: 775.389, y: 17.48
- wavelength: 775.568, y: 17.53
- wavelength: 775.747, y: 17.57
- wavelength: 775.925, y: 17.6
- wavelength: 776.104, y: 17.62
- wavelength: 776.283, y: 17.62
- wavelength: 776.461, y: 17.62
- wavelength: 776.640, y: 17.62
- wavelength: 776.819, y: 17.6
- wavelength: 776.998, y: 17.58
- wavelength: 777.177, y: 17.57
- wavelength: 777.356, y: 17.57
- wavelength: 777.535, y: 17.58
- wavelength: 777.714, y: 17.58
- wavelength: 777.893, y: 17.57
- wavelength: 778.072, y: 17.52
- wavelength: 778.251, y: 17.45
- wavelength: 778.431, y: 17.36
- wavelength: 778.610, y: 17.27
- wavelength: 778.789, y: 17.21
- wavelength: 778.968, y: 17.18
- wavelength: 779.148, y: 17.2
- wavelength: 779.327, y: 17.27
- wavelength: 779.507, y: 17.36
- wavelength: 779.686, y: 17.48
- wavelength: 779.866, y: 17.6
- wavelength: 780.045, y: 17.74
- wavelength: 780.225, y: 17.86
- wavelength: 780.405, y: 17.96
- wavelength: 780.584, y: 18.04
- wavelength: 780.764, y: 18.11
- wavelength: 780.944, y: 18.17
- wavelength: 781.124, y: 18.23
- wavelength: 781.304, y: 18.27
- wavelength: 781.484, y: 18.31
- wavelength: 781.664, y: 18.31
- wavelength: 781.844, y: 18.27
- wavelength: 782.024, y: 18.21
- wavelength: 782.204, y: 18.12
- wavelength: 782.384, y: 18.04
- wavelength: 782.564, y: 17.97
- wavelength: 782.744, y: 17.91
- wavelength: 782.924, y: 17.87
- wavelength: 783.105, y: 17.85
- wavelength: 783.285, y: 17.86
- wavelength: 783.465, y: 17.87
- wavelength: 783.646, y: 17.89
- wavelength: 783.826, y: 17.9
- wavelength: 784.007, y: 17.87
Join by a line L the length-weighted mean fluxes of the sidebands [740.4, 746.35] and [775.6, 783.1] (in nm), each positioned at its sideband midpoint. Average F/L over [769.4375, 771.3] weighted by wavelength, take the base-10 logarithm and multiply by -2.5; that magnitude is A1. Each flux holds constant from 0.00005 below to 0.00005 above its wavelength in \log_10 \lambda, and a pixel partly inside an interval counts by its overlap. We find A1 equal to 0.04 mag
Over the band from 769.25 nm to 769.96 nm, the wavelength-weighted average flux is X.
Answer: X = 17.4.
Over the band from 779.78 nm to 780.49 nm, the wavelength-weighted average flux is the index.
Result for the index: 17.8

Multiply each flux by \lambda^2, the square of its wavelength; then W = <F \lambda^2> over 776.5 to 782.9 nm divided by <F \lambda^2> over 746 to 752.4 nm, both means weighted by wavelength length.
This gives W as 1.0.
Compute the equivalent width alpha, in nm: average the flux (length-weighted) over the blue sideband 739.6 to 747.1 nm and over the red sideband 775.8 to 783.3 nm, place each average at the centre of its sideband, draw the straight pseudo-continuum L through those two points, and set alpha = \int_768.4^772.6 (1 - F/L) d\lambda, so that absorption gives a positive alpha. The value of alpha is 0.15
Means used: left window 18.7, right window 17.7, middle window 17.3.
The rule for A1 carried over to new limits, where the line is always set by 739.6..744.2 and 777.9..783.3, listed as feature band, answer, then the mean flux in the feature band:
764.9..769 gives 0.05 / 17.3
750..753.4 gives -0.06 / 19.3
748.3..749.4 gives -0.04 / 19.2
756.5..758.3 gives -0.04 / 19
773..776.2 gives 0.02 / 17.5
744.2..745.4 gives -0.03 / 18.9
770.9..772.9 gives 0.04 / 17.3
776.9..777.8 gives 0.02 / 17.6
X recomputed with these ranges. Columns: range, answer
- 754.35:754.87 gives 18.7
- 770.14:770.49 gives 17.4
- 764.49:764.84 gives 17.7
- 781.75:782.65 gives 18.1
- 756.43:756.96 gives 19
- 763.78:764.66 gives 17.9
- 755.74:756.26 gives 18.8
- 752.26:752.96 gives 19.4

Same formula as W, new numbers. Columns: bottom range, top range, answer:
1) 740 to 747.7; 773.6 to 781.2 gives 1.03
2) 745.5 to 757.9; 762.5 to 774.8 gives 0.96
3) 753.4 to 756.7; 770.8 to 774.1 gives 0.97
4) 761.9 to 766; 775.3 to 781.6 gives 1.03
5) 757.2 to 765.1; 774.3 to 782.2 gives 1.01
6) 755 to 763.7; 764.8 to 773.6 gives 0.95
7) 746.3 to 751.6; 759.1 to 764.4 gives 1.00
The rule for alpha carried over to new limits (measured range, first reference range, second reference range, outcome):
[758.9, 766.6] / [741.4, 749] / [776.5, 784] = 0.08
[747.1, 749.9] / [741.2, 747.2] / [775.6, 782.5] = -0.06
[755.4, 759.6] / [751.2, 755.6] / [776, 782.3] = 0.02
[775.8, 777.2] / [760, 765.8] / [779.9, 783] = 0.04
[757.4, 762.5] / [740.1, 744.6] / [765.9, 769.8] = -0.25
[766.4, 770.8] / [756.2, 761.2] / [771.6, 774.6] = 0.13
